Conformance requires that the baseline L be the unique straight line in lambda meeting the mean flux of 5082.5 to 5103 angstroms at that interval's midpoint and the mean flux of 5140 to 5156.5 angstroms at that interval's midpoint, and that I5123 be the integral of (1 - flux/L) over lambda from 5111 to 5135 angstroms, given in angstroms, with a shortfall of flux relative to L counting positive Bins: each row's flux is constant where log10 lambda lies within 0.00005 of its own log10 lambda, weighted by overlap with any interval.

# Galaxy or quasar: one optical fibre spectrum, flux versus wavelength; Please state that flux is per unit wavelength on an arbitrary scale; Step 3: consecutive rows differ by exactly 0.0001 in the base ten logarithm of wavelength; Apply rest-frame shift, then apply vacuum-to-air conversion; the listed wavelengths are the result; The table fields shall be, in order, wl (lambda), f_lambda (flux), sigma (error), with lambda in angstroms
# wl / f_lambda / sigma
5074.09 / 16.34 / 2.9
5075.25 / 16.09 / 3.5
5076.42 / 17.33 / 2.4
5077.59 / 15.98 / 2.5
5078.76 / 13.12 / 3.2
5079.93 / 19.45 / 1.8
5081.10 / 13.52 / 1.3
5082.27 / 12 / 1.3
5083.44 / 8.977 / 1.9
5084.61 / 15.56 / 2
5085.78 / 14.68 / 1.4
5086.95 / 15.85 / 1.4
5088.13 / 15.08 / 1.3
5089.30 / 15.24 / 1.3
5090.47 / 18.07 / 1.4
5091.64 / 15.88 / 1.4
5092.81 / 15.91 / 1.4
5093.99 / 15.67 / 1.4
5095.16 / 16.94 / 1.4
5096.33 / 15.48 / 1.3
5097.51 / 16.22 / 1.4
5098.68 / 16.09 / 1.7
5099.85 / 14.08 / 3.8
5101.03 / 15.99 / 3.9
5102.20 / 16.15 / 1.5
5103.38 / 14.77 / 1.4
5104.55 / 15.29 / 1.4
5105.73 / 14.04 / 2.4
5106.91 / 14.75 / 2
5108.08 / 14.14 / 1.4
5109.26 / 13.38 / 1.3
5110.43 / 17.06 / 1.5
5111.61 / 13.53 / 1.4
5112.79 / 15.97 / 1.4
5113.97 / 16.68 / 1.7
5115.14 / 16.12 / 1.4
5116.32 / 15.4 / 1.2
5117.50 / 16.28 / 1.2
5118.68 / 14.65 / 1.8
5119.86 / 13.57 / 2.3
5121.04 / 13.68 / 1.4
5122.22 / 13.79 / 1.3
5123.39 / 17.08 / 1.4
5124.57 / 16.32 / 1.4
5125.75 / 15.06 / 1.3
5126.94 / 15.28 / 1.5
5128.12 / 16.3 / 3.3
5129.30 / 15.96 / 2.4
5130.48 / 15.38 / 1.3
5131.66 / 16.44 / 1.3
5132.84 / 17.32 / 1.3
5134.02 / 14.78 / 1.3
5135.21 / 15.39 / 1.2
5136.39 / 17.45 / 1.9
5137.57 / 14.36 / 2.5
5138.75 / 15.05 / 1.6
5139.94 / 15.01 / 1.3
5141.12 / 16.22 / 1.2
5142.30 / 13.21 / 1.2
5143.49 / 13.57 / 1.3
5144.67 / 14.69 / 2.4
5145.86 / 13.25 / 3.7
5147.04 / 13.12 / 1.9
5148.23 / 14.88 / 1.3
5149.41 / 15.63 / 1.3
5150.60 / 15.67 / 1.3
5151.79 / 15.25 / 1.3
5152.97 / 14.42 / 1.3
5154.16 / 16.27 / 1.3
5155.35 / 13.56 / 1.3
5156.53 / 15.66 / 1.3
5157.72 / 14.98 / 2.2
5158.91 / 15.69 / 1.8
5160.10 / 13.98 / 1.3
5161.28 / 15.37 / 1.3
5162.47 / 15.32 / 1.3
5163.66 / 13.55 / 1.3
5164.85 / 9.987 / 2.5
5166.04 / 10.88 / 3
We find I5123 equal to -0.8 angstroms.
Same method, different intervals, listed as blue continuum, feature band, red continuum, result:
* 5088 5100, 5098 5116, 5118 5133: 0.6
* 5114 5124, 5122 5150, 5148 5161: -0.2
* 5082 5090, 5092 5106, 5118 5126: -1.2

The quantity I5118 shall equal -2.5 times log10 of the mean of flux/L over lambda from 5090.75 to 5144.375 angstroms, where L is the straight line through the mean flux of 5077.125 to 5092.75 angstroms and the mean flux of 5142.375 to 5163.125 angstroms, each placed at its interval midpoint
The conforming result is -0.04 mag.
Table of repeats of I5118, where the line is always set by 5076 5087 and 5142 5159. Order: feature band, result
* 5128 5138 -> -0.09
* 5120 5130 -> -0.05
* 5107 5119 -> -0.05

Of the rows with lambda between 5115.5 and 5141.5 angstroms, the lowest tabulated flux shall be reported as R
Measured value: 13.57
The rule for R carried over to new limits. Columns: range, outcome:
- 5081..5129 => 8.977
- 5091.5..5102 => 14.08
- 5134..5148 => 13.12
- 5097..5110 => 13.38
